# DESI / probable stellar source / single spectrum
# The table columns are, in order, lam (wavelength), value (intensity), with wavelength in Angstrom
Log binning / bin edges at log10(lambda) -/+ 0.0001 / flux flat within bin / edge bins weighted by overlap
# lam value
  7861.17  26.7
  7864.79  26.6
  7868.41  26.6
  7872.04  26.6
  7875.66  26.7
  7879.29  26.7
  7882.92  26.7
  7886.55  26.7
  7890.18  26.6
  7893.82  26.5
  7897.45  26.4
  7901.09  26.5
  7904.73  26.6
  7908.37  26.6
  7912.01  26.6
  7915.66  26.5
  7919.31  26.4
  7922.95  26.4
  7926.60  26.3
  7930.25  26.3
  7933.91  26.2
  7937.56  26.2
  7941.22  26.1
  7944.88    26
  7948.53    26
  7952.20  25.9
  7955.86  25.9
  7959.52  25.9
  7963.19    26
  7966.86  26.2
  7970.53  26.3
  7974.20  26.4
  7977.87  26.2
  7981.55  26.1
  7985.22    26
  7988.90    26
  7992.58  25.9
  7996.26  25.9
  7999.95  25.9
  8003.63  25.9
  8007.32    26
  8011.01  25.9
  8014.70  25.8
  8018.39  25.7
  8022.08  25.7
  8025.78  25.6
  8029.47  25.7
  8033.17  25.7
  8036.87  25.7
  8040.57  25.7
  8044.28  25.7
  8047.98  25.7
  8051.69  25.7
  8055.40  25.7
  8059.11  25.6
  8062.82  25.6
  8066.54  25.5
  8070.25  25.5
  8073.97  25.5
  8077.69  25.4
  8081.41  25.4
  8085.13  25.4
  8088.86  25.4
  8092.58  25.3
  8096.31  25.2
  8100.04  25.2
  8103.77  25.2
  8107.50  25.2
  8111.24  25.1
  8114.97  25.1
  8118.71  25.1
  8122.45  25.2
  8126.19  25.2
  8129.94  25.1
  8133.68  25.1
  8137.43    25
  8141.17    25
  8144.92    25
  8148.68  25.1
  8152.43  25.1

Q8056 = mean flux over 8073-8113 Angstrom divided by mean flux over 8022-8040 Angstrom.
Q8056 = 0.98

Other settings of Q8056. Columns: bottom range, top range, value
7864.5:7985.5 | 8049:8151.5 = 0.96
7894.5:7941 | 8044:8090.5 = 0.97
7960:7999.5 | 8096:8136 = 0.96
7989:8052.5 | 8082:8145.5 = 0.98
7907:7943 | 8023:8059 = 0.97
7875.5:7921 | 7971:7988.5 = 0.99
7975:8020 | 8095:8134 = 0.97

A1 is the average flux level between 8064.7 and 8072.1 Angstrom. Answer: 25.5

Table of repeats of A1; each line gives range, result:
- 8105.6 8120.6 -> 25.1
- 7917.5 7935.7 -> 26.3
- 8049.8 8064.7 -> 25.6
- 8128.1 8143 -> 25.1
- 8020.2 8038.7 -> 25.7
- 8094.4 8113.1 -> 25.2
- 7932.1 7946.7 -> 26.1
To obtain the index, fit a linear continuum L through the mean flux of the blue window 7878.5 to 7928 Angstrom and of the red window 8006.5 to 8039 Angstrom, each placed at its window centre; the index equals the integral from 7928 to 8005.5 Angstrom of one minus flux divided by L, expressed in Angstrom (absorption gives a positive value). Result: 0.2 Angstrom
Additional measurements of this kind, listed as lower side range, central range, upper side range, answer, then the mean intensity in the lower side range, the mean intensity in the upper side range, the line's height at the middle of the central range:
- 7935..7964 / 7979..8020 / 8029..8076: -0.2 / 26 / 25.6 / 25.8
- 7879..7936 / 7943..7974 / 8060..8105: 0.1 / 26.5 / 25.4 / 26.2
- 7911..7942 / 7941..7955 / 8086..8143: 0.1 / 26.3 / 25.2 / 26.2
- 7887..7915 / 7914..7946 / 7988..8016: 0.1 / 26.5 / 25.9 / 26.4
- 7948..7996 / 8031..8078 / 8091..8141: -0.2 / 26.1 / 25.1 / 25.5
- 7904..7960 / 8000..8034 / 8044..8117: 0.0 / 26.2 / 25.4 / 25.8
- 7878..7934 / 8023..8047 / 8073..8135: 0.0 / 26.5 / 25.2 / 25.7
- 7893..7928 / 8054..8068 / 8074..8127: 0.0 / 26.5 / 25.3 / 25.5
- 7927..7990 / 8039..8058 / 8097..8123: -0.1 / 26.1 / 25.2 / 25.5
